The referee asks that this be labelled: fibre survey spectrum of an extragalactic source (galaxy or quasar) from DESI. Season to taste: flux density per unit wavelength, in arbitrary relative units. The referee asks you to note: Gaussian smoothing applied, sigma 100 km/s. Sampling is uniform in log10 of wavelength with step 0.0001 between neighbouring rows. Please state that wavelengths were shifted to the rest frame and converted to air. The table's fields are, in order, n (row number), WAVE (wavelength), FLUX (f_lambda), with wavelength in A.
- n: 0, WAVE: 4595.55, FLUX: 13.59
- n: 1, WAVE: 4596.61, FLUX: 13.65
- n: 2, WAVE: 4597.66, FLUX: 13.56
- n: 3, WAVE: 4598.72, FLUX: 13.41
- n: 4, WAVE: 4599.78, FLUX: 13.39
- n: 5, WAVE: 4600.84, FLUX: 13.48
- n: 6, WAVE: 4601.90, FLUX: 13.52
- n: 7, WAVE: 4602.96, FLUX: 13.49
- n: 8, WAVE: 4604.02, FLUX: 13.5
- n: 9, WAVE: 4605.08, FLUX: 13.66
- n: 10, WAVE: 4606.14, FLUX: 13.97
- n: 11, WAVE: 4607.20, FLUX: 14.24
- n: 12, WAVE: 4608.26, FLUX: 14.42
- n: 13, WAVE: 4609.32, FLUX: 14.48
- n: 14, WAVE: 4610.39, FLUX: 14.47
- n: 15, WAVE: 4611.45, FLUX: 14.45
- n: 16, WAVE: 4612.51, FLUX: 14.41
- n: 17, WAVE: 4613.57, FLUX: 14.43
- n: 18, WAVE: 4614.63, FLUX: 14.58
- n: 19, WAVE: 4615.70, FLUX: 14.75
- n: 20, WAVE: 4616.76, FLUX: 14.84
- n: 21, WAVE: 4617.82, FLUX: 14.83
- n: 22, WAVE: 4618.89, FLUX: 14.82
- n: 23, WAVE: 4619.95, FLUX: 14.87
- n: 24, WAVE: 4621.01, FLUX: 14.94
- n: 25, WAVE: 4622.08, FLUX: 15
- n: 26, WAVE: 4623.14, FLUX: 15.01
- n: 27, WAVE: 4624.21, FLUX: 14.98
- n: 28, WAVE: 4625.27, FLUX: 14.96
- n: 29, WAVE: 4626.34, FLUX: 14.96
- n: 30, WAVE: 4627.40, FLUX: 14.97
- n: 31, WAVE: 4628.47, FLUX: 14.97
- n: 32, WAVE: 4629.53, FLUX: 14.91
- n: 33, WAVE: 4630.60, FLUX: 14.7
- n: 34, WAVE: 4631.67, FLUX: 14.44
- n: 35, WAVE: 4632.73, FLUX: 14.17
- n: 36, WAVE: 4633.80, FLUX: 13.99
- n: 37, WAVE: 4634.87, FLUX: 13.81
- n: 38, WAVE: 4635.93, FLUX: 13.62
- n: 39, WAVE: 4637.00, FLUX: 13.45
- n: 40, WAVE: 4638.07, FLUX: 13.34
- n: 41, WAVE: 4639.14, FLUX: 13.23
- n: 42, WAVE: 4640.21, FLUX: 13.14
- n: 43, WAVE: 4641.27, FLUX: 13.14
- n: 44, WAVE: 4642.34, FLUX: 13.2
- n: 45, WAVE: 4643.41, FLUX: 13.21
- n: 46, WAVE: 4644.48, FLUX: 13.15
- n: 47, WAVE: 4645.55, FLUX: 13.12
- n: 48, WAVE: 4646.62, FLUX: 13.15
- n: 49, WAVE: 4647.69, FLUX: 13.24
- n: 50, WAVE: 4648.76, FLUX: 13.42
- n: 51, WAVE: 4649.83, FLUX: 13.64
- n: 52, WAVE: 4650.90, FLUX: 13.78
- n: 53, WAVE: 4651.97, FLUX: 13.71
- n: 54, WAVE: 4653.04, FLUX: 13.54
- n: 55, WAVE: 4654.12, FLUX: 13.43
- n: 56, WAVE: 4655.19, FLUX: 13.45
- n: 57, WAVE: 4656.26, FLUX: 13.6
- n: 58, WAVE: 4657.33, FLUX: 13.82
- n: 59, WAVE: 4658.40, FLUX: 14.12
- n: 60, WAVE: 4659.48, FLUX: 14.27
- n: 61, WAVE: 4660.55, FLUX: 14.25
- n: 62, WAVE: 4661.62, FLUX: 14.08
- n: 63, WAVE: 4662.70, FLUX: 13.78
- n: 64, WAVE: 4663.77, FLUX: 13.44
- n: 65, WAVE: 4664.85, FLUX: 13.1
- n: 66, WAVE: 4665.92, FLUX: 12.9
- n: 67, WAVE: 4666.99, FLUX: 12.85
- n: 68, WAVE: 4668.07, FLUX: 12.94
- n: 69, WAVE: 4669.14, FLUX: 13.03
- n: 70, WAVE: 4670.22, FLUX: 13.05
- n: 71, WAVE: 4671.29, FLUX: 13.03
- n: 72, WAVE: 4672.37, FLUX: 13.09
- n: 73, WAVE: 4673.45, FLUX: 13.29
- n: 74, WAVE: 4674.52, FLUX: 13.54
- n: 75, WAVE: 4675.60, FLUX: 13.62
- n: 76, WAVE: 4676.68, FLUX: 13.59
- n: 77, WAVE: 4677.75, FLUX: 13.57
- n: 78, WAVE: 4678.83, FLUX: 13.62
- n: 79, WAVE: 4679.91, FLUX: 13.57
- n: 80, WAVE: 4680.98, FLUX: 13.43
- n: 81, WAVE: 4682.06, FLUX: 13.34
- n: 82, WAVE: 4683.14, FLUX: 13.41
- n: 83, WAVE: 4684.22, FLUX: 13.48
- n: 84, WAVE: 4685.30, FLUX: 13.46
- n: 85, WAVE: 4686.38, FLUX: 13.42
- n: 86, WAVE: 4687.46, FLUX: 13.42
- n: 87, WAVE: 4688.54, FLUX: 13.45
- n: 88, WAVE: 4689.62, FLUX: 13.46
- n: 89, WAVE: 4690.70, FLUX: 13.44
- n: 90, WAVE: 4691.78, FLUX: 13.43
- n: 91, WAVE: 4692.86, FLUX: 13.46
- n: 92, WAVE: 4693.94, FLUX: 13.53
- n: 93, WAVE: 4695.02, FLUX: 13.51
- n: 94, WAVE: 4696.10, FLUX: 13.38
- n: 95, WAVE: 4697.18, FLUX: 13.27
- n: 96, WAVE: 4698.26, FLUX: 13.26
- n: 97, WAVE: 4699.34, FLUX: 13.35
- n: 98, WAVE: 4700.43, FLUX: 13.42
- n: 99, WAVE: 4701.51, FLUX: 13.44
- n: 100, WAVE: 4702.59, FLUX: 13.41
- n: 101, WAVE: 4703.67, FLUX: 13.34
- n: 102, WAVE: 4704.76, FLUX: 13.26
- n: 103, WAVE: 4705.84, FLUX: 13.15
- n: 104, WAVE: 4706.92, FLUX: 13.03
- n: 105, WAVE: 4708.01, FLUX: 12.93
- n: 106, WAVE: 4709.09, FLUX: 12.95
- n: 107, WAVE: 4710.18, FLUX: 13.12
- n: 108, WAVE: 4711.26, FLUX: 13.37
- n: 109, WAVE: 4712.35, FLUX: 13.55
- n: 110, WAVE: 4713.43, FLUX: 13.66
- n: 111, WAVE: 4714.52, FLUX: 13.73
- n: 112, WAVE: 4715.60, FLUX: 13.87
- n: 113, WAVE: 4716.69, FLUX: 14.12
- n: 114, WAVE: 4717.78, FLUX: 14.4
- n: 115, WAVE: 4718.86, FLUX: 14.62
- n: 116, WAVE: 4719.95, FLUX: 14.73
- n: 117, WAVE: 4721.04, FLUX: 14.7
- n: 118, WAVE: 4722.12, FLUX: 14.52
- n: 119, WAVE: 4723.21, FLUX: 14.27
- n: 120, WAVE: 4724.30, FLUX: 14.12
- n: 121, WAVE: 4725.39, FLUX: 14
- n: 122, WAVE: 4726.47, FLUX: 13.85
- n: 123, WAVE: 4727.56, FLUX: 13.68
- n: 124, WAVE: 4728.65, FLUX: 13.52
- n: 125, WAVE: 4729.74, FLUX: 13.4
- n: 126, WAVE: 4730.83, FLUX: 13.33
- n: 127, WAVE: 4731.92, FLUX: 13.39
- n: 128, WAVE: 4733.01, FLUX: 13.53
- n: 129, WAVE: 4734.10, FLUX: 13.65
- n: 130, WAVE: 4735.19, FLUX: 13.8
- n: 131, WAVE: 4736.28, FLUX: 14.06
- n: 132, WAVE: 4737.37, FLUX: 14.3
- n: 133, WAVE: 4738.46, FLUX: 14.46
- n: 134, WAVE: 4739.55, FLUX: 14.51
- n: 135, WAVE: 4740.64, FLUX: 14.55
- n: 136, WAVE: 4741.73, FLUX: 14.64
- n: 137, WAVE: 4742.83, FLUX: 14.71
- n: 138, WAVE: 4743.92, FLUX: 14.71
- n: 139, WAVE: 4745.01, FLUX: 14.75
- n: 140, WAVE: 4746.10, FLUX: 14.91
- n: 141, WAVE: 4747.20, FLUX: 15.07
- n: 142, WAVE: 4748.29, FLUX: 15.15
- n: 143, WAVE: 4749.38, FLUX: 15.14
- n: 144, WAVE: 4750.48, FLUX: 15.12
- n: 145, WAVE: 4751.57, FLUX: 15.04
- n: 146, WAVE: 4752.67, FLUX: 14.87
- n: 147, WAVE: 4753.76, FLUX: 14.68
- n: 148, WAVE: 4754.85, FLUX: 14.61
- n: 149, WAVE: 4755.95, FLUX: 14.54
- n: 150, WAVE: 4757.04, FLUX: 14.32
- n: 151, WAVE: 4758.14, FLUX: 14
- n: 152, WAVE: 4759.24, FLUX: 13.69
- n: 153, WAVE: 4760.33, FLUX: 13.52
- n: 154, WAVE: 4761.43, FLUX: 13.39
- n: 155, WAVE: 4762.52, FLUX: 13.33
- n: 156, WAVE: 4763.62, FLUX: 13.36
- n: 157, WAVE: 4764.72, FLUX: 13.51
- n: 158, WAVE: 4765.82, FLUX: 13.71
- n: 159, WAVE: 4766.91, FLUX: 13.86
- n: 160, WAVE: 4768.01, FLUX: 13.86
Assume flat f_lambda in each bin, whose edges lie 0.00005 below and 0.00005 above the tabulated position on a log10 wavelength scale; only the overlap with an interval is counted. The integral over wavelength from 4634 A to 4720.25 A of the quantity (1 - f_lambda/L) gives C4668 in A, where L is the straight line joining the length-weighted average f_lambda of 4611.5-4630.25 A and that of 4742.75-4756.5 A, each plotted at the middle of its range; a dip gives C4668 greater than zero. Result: 8.0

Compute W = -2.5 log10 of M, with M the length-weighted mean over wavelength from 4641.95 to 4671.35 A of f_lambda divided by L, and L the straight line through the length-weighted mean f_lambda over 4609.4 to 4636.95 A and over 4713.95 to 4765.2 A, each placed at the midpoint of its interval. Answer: 0.08 mag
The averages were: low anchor 14.6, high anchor 14.2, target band 13.4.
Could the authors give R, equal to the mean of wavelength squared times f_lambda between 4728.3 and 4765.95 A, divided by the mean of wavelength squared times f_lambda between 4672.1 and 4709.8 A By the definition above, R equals 1.09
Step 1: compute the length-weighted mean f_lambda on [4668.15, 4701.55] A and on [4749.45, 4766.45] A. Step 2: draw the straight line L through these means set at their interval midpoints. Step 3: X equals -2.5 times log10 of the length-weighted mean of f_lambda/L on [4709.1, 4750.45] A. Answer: -0.02 mag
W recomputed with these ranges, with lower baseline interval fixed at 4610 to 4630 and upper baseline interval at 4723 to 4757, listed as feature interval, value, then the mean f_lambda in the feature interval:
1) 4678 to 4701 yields 0.09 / 13.4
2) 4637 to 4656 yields 0.10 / 13.4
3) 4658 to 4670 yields 0.09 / 13.5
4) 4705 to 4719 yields 0.07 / 13.5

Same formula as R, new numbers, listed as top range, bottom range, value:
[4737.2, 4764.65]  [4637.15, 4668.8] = 1.12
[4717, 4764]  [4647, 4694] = 1.09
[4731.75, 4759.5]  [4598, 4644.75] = 1.08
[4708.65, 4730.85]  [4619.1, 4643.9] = 1.01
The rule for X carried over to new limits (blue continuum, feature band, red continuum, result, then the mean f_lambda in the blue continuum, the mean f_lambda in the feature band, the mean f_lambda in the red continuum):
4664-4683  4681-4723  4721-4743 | 0.01 mag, 13.3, 13.6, 14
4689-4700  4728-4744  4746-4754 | 0.05 mag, 13.4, 14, 15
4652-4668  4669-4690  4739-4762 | 0.03 mag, 13.6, 13.4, 14.6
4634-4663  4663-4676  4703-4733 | 0.04 mag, 13.5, 13.2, 13.7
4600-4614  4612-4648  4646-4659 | -0.03 mag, 14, 14.2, 13.6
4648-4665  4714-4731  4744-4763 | 0.01 mag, 13.7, 14.1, 14.5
